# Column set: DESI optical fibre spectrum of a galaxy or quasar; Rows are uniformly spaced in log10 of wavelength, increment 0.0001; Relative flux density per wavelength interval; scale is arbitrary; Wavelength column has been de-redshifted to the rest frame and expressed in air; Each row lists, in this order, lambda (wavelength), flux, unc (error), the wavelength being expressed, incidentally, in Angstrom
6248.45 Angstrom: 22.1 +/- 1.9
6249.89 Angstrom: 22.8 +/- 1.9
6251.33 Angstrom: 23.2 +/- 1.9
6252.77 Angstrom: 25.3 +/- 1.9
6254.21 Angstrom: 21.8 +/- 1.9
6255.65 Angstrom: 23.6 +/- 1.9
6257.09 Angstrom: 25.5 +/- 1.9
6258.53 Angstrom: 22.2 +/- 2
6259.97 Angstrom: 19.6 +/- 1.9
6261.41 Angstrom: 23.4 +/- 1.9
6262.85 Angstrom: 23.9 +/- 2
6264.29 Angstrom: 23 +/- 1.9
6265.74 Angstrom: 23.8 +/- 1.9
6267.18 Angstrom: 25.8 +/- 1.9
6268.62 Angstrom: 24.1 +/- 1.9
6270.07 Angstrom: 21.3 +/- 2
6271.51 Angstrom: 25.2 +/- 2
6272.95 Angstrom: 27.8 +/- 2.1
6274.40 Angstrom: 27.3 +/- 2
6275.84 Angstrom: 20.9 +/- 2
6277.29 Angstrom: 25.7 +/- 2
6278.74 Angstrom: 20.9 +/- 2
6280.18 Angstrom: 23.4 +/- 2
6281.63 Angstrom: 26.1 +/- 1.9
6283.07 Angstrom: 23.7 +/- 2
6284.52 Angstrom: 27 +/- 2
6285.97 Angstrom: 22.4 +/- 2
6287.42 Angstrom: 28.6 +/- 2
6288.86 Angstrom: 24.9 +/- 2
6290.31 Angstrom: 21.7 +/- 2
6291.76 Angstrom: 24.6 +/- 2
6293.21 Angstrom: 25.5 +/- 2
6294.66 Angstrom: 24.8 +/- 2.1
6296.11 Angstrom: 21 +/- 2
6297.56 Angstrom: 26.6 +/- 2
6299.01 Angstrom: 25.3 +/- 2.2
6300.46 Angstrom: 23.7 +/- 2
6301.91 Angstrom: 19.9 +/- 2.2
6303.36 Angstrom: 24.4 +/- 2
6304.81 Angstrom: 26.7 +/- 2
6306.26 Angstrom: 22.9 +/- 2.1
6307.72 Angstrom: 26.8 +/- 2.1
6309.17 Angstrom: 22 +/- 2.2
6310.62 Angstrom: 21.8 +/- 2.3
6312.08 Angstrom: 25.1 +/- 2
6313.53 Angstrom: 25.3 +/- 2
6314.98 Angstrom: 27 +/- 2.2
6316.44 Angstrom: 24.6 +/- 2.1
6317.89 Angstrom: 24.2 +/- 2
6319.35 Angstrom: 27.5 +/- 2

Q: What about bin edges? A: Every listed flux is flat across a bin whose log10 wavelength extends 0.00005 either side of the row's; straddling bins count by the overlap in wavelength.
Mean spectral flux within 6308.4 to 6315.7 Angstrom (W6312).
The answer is 24.3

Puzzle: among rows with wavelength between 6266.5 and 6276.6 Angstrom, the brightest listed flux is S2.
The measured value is 27.8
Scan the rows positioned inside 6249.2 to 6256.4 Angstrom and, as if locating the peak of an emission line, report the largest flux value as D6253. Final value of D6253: 25.3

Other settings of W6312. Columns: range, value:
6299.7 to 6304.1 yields 22.7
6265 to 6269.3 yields 24.6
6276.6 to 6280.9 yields 23.3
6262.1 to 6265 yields 23.5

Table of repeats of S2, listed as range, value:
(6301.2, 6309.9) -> 26.8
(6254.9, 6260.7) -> 25.5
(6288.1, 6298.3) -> 26.6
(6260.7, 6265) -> 23.9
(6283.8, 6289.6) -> 28.6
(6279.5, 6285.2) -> 27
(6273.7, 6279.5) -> 27.3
